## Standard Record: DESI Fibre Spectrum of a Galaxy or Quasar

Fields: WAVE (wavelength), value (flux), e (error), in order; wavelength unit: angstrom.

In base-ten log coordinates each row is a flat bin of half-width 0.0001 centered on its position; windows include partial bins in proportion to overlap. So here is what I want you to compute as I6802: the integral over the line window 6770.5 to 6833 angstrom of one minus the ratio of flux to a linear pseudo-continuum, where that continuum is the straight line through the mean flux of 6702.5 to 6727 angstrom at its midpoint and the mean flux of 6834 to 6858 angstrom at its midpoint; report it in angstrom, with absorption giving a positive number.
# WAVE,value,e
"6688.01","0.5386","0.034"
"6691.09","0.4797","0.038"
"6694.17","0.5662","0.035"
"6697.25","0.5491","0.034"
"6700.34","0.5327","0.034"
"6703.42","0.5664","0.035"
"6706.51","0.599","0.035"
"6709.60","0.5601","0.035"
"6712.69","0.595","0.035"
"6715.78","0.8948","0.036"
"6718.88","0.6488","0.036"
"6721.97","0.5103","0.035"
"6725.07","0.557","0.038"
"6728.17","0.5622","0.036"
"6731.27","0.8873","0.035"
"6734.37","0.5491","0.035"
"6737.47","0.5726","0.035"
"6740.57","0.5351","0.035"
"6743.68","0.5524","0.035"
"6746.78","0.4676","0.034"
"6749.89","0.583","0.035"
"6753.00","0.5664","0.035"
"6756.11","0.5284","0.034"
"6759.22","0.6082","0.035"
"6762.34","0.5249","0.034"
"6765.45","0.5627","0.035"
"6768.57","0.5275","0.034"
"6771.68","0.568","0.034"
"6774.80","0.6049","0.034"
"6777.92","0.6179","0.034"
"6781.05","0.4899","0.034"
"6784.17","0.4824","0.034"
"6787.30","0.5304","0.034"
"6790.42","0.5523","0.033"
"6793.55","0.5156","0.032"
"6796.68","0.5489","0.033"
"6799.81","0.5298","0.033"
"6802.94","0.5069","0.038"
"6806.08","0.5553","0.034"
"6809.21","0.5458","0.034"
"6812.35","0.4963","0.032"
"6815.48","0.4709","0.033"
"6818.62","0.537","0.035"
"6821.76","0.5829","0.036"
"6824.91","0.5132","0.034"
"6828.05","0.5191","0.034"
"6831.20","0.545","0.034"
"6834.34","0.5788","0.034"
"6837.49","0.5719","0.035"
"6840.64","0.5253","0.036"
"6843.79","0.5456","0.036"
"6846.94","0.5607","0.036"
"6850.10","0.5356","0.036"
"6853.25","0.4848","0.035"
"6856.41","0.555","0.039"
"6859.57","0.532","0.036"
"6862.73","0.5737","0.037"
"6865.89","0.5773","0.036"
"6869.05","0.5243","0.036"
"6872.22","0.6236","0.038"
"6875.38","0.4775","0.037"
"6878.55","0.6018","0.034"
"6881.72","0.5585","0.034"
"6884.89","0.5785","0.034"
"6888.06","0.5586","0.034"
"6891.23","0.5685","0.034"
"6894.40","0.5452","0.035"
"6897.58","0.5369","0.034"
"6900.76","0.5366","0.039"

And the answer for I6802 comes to 3.5 angstrom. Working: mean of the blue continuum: 0.617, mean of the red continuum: 0.543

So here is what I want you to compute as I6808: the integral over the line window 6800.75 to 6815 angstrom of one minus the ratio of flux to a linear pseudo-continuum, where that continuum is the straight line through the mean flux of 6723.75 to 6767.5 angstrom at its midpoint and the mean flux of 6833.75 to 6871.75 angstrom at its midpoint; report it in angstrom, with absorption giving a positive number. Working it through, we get 1.0 angstrom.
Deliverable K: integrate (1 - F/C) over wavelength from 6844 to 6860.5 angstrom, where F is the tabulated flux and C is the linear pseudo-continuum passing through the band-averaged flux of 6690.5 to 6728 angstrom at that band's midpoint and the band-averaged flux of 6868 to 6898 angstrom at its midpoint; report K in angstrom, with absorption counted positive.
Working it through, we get 0.9 angstrom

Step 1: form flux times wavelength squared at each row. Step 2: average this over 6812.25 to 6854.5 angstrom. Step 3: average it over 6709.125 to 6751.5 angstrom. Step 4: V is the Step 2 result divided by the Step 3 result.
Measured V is 0.9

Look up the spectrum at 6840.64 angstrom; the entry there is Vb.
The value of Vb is 0.5253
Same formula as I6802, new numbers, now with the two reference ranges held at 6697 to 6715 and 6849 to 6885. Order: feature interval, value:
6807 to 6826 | 1.2 angstrom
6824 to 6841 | 0.4 angstrom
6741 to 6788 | 1.9 angstrom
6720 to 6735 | -1.0 angstrom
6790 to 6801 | 0.6 angstrom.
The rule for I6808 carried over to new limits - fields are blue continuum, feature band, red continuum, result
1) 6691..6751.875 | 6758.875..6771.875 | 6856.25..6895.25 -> 0.7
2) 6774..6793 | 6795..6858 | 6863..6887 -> 1.9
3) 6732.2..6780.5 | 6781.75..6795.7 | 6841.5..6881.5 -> 0.9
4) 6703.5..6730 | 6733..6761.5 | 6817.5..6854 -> 2.2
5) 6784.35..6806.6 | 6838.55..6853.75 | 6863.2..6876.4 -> 0.3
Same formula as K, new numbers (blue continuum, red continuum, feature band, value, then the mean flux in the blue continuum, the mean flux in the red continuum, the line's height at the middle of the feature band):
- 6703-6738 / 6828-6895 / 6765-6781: 0.8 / 0.629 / 0.553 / 0.6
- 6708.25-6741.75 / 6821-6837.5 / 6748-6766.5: 1.3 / 0.626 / 0.548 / 0.602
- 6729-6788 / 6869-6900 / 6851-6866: 0.5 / 0.567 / 0.558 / 0.56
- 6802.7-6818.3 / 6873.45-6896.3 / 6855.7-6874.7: -0.5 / 0.518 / 0.556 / 0.546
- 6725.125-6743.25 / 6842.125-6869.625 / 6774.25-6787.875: 1.0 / 0.612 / 0.544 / 0.586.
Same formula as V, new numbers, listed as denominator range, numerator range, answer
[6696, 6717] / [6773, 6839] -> 0.91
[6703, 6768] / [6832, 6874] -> 0.97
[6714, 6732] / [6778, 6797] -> 0.80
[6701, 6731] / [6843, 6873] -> 0.92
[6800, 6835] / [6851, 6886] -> 1.06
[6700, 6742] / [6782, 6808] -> 0.88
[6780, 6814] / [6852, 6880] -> 1.07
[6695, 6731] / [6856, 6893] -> 0.97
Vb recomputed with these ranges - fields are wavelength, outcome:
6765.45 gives 0.5627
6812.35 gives 0.4963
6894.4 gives 0.5452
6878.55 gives 0.6018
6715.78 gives 0.8948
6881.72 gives 0.5585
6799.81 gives 0.5298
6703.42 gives 0.5664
